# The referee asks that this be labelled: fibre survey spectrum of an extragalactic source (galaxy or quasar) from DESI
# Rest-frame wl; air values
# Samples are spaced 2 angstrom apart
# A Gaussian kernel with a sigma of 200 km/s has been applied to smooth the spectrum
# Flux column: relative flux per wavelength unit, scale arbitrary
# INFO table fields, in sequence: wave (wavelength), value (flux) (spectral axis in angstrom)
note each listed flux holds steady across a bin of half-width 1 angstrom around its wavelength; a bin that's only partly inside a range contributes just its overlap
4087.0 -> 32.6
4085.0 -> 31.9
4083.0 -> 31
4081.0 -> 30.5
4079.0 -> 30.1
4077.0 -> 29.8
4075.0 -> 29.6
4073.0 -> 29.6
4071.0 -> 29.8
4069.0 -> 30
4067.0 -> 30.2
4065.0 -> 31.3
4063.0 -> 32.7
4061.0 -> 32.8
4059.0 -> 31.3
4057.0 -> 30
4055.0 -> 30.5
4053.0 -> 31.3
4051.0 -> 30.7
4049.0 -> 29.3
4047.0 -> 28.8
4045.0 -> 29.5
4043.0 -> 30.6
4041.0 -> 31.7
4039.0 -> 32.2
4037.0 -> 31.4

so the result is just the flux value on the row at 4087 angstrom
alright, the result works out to 32.6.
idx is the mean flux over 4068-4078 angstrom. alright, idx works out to 29.8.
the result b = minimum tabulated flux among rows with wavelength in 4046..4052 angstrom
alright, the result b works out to 28.8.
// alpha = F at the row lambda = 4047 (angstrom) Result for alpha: 28.8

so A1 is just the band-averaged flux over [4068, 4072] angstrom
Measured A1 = 29.9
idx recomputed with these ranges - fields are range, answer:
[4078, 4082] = 30.3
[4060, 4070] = 31.4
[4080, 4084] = 30.8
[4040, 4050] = 30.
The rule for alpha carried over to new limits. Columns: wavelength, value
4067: 30.2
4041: 31.7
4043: 30.6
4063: 32.7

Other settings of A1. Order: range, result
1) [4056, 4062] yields 31.4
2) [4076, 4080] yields 30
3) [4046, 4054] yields 30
